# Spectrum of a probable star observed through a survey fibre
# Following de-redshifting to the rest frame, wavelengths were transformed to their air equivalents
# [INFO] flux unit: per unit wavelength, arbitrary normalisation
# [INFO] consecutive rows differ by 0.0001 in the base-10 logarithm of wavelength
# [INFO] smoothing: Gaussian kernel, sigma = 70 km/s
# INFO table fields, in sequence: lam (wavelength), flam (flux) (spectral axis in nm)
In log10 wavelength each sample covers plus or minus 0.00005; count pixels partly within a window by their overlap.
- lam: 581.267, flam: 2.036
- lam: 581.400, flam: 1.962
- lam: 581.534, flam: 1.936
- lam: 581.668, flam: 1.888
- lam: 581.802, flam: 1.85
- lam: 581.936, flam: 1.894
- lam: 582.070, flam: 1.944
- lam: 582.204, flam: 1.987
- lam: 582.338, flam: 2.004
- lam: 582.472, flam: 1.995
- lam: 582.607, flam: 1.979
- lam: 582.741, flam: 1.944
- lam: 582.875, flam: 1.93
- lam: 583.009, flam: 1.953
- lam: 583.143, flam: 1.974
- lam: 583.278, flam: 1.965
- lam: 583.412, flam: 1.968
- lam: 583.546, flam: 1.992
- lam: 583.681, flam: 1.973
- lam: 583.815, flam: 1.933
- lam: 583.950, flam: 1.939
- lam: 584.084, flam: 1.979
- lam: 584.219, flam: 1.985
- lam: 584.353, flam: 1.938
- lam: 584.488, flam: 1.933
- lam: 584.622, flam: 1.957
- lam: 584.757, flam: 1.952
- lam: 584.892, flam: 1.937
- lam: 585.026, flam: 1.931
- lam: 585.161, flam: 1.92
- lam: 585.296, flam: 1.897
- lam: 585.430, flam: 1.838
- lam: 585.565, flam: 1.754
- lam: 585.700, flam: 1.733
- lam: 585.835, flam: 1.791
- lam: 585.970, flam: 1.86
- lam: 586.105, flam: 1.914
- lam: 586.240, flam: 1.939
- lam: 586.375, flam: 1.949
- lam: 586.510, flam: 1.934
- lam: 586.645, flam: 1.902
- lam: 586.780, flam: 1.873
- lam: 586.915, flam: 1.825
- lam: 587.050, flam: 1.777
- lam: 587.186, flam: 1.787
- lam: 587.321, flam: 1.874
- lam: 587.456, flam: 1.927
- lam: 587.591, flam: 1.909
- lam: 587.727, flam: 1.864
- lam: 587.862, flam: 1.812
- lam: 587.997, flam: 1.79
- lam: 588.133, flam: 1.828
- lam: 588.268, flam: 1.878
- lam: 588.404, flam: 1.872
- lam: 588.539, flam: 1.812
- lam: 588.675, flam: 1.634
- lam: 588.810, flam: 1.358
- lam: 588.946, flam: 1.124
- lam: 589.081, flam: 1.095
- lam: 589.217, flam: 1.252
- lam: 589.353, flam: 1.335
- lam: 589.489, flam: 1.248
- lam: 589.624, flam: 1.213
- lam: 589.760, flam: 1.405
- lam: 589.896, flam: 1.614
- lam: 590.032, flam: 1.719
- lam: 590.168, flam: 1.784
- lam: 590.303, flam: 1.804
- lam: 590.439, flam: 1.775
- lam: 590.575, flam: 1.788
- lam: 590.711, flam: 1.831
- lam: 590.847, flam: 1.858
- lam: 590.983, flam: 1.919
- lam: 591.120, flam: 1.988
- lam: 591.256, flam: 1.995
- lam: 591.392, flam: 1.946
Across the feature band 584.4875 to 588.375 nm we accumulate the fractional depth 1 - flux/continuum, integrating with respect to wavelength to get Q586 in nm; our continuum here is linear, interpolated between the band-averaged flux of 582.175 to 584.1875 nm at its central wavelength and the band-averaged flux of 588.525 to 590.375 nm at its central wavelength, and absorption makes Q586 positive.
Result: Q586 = -0.41 nm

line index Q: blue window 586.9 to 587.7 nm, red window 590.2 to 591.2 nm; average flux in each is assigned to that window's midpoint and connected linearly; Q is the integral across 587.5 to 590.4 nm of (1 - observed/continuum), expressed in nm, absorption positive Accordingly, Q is 0.41 nm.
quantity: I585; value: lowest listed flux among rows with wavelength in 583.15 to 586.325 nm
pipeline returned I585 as 1.733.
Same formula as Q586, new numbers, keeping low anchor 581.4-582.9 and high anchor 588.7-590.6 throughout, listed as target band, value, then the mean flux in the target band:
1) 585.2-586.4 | -0.10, 1.85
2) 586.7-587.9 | -0.18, 1.85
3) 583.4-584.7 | -0.10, 1.96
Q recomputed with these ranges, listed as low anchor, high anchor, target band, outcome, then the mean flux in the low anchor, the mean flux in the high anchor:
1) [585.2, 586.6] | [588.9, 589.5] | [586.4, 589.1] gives -0.475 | 1.86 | 1.21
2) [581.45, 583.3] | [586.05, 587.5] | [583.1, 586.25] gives -0.007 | 1.94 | 1.88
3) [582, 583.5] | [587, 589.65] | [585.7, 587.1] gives -0.103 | 1.97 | 1.62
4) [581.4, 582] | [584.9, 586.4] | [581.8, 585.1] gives -0.124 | 1.9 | 1.87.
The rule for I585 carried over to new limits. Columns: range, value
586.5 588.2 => 1.777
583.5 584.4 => 1.933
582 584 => 1.93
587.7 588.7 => 1.634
